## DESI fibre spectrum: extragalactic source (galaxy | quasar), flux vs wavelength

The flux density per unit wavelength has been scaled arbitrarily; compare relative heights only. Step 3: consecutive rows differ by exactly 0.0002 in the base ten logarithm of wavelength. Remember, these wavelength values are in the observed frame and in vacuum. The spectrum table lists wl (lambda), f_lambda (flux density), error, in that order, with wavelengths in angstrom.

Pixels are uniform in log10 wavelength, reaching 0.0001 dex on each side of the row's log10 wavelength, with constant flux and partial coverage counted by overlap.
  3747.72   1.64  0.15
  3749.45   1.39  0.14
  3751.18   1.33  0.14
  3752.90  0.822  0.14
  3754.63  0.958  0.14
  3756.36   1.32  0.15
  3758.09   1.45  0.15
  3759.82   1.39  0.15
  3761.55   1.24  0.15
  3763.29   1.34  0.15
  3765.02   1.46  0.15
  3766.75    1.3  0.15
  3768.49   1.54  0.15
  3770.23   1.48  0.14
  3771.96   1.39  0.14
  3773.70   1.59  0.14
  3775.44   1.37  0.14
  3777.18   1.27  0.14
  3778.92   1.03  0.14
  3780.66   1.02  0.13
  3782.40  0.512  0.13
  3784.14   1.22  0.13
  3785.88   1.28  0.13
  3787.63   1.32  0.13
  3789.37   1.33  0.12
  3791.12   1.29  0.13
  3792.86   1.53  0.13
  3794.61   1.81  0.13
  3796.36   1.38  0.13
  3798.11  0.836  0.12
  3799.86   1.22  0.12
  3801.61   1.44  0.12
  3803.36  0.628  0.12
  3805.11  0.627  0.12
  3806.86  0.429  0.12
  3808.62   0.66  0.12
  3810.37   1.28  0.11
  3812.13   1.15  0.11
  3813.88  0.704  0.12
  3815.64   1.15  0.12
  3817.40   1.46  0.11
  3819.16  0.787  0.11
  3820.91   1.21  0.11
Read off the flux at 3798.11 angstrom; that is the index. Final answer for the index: 0.836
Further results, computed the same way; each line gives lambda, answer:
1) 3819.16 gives 0.787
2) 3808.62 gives 0.66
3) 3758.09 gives 1.45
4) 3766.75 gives 1.3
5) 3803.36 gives 0.628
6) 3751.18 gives 1.33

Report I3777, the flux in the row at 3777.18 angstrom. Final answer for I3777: 1.27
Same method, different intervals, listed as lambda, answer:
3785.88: 1.28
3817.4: 1.46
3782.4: 0.512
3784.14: 1.22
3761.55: 1.24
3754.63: 0.958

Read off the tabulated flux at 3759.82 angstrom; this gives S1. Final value 1.39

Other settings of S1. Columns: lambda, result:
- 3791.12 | 1.29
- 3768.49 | 1.54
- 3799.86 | 1.22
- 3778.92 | 1.03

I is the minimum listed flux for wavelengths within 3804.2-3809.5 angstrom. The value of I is 0.429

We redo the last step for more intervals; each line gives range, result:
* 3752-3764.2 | 0.822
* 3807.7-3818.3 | 0.66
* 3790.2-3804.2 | 0.628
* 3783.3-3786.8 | 1.22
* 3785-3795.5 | 1.28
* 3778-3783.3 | 0.512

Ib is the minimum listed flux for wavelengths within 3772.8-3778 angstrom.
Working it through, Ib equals 1.27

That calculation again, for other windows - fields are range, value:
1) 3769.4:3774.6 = 1.39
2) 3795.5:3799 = 0.836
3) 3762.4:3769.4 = 1.3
